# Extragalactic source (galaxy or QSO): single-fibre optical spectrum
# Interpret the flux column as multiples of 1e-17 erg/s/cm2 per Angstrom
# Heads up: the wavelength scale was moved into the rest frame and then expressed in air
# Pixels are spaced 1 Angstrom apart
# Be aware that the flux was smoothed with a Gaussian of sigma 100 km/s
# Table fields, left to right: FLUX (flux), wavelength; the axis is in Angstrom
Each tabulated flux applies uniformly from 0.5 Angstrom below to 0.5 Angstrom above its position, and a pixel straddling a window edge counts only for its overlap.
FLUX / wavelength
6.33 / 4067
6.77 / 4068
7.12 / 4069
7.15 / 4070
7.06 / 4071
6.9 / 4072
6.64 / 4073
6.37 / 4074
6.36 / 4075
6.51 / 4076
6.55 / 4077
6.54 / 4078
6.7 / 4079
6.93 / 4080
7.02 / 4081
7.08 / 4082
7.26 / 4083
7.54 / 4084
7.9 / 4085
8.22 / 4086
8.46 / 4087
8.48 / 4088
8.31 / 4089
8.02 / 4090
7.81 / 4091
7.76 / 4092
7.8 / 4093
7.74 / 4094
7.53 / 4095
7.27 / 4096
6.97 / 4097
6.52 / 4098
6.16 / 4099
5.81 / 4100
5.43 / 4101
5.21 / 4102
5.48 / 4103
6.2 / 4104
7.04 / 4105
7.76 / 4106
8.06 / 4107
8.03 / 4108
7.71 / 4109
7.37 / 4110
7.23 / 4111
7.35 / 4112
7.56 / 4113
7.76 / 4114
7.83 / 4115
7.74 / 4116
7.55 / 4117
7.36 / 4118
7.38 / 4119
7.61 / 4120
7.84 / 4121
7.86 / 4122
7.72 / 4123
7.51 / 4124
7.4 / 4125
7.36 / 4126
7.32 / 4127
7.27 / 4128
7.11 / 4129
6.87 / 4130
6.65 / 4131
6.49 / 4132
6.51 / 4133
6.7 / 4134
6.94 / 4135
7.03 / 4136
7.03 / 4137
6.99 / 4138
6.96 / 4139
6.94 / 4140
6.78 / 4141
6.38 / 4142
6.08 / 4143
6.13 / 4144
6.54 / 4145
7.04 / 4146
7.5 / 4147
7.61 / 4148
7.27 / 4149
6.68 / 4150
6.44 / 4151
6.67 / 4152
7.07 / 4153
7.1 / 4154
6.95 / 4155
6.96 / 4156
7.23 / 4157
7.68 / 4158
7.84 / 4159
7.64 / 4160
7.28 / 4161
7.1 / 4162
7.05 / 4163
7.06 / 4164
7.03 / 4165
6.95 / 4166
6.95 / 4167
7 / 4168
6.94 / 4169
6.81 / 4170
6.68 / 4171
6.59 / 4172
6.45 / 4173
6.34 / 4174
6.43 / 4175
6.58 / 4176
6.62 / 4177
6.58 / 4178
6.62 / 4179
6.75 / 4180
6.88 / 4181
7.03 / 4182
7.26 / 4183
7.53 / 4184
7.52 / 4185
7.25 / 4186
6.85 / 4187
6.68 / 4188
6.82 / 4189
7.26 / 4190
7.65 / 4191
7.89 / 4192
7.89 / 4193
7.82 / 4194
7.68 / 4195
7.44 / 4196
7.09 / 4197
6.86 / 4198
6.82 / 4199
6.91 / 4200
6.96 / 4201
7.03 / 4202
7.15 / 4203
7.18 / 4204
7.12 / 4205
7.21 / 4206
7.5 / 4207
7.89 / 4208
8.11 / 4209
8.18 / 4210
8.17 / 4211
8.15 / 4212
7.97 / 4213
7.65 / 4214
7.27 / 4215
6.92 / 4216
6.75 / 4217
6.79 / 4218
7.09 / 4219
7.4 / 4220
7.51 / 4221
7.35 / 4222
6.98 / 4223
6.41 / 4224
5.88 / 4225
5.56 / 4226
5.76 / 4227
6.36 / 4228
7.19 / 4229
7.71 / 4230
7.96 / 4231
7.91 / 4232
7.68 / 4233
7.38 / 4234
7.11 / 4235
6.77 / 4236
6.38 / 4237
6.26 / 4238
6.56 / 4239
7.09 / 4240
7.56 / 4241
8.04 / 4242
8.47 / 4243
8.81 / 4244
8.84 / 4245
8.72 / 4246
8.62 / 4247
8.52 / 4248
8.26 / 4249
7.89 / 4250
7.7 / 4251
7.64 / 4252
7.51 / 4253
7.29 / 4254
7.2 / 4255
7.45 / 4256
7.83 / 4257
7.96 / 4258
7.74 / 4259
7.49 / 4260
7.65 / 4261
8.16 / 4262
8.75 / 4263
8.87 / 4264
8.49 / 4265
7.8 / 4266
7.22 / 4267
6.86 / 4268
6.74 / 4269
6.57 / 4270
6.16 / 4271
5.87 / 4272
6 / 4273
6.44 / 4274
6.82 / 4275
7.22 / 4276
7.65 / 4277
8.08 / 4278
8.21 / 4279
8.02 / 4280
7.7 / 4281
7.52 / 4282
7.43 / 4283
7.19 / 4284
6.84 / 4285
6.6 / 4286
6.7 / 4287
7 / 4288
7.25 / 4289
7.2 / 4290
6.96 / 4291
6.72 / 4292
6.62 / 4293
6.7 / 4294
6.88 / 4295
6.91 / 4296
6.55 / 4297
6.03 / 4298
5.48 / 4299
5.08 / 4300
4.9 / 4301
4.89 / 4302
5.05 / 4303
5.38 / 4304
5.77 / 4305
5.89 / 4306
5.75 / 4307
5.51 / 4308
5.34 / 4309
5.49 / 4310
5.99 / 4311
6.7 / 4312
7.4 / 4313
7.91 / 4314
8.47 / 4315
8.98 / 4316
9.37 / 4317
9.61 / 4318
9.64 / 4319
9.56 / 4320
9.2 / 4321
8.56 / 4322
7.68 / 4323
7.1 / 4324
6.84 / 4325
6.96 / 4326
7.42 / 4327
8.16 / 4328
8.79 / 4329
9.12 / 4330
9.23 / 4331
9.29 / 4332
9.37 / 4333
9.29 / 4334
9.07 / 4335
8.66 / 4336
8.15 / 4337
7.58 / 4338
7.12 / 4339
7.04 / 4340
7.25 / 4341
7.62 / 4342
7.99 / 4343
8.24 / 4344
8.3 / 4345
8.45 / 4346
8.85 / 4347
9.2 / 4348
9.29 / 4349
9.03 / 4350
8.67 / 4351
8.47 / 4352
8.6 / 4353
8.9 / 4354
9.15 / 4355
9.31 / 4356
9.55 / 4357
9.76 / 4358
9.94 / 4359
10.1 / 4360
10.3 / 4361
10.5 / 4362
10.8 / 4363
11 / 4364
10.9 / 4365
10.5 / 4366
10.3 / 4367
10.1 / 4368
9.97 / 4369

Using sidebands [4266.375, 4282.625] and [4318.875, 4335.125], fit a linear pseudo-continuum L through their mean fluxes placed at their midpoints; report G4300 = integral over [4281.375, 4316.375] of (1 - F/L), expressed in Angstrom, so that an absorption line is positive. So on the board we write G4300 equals 5.62 Angstrom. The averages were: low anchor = 7.08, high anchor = 8.51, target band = 6.48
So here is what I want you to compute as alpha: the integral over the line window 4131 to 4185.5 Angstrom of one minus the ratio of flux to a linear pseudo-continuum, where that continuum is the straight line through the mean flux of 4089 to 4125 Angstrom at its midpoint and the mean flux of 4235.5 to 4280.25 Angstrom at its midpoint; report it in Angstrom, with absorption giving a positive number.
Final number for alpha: 3.4 Angstrom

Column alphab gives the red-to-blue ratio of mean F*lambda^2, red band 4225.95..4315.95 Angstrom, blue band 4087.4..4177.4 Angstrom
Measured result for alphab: 1.07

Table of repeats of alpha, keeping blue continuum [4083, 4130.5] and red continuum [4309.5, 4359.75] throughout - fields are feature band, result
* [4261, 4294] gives 3.69 Angstrom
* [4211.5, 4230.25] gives 2.17 Angstrom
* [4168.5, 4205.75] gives 3.42 Angstrom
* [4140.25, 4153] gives 1.31 Angstrom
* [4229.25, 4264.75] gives 1.09 Angstrom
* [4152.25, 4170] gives 1.09 Angstrom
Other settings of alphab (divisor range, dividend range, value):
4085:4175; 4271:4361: 1.17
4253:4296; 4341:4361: 1.27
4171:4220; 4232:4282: 1.08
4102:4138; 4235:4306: 1.06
